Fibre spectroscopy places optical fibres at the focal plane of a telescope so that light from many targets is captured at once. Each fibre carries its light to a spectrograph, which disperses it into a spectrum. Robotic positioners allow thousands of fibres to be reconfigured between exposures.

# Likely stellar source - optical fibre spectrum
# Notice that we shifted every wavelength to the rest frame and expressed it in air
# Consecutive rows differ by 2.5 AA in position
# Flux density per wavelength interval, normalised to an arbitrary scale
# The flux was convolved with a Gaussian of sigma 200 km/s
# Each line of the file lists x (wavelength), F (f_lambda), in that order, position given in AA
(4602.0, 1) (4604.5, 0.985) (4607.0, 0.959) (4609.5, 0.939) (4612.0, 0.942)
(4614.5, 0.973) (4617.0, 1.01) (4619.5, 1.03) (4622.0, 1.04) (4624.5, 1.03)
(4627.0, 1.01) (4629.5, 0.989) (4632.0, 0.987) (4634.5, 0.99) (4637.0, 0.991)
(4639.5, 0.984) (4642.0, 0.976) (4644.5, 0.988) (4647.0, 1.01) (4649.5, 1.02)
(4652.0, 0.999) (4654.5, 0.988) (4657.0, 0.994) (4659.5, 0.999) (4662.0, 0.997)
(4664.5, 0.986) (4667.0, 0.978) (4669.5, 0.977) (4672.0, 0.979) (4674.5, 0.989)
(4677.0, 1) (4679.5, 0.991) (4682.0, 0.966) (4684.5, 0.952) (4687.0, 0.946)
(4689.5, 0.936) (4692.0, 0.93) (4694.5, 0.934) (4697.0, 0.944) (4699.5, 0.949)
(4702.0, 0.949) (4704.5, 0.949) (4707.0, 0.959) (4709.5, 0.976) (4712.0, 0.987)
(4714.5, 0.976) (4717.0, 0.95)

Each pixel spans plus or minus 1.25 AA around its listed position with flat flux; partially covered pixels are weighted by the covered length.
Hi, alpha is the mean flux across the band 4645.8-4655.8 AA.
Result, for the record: 1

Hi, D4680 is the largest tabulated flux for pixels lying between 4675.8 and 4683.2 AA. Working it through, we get 1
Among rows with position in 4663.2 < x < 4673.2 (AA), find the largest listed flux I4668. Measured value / 0.986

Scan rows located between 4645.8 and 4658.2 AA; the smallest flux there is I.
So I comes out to 0.988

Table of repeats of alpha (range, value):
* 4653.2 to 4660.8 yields 0.994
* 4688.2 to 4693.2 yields 0.933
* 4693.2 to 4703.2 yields 0.944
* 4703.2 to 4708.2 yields 0.954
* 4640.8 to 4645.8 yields 0.982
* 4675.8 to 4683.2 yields 0.986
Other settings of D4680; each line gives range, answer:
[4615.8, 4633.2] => 1.04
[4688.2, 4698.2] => 0.944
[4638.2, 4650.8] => 1.02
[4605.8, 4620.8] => 1.03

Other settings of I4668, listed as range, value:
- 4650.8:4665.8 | 0.999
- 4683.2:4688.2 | 0.952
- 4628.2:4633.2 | 0.989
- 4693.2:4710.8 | 0.976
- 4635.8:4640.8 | 0.991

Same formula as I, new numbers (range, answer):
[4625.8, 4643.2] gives 0.976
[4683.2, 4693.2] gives 0.93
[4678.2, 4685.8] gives 0.952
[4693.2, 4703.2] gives 0.934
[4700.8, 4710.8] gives 0.949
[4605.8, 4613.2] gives 0.939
